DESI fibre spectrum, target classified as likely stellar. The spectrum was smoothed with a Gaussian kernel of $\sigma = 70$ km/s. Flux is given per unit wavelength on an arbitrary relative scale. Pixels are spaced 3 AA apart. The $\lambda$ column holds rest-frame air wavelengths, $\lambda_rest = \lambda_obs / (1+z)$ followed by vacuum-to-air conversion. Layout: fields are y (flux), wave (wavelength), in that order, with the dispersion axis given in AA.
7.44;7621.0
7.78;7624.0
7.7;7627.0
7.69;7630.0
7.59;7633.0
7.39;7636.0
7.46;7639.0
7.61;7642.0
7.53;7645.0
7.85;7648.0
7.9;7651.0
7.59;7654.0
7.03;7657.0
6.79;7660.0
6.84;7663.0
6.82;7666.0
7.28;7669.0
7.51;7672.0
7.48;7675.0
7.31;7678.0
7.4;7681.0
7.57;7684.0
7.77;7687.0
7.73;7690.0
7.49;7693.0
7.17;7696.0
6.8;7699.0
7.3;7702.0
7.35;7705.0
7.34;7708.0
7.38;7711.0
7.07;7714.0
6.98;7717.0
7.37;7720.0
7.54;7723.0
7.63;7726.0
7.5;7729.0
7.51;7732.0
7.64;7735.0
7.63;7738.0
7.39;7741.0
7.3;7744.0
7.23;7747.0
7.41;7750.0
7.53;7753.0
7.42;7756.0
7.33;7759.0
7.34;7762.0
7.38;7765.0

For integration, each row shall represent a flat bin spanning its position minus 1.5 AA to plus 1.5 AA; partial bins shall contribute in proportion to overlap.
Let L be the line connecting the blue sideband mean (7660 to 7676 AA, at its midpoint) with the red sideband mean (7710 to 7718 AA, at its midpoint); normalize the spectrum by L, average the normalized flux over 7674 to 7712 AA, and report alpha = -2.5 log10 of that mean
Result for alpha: -0.04 mag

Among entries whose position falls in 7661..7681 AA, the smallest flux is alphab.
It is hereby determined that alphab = 6.82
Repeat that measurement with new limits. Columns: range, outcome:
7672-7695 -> 7.31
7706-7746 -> 6.98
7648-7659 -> 7.03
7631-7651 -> 7.39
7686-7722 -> 6.8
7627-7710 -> 6.79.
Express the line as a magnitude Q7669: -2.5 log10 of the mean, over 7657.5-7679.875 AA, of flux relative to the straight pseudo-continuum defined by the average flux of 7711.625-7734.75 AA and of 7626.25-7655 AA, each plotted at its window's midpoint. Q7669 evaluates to 0.06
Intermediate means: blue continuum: 7.63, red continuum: 7.39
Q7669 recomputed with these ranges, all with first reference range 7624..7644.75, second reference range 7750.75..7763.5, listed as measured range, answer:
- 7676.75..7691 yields -0.01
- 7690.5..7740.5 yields 0.01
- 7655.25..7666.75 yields 0.10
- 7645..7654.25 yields -0.03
